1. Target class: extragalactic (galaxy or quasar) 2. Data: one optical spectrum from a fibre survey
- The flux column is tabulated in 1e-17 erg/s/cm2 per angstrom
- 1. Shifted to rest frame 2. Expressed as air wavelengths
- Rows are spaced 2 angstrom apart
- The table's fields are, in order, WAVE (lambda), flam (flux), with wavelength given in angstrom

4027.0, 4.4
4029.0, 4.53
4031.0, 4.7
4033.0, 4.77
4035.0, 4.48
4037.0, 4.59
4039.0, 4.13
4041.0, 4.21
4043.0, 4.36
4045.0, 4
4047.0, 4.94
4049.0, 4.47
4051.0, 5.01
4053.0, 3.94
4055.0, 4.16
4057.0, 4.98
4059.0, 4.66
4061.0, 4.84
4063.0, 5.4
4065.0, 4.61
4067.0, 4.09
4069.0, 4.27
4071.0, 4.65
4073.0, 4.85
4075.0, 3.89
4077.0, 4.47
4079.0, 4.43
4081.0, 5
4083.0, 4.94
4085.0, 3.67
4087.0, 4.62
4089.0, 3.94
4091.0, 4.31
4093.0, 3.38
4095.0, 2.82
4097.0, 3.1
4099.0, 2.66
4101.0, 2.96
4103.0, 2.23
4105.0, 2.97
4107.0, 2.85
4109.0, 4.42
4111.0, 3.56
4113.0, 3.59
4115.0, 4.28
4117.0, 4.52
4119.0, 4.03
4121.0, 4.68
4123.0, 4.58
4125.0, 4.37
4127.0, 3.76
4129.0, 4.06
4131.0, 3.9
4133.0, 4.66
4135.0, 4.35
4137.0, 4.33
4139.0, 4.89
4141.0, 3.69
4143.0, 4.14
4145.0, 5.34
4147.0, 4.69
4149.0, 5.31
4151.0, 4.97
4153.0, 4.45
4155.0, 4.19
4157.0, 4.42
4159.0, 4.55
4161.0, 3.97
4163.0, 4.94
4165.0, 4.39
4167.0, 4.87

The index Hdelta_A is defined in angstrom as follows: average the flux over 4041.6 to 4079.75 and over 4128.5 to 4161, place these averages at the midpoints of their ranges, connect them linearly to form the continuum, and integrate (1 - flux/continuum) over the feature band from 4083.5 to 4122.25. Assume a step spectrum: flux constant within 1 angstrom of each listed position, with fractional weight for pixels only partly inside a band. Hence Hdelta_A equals 7.5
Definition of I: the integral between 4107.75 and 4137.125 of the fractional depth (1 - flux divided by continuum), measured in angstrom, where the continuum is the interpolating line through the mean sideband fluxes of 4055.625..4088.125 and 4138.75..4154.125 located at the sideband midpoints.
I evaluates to 2.9 angstrom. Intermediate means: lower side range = 4.58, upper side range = 4.67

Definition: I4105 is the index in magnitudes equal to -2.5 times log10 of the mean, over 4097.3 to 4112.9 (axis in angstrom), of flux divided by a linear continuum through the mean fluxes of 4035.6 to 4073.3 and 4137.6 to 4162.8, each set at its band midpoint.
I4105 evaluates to 0.41 mag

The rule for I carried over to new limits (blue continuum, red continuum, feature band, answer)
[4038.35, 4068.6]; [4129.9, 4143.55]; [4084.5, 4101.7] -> 3.55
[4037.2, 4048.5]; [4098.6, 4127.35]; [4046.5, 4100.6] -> -2.58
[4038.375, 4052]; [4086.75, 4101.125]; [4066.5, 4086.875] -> -3.46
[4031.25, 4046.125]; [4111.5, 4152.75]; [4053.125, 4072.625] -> -0.96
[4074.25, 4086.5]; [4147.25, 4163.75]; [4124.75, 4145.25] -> 1.23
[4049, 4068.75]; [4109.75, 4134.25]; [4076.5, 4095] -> 0.85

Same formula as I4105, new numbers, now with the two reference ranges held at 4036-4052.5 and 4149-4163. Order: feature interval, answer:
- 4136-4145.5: 0.02 mag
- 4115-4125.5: 0.02 mag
